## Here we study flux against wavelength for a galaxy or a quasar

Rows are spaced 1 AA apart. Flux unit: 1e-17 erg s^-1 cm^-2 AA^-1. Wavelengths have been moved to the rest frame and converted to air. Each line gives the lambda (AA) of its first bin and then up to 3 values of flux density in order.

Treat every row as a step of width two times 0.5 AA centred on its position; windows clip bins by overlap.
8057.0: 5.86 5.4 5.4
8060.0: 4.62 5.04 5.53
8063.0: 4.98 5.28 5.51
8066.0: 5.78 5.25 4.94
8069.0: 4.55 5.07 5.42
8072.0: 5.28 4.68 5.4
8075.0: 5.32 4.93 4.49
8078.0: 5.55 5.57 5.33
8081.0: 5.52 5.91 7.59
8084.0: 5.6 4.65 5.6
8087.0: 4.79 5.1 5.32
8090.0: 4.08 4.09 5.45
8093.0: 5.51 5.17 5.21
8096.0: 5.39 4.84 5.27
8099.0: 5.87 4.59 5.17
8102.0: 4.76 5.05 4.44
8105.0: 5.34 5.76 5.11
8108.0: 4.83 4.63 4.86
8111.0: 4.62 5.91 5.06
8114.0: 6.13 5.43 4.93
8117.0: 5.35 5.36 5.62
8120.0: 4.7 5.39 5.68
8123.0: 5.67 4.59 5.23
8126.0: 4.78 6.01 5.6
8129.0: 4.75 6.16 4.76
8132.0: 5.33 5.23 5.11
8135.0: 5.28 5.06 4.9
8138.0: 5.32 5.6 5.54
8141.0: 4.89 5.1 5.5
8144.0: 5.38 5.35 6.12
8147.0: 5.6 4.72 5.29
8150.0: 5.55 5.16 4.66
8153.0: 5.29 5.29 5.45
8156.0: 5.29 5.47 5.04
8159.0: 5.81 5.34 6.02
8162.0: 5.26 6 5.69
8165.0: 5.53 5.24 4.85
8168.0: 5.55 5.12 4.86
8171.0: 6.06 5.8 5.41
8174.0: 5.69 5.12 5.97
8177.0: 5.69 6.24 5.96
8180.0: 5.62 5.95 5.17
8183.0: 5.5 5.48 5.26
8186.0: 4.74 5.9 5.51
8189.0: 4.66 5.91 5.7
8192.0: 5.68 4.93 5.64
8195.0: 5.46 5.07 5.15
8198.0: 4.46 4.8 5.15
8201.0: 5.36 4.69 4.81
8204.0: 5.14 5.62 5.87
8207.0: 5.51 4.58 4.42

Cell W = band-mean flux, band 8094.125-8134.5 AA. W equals 5.21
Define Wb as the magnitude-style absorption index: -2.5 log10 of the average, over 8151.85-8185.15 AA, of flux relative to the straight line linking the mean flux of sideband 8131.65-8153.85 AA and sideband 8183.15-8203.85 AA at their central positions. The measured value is -0.05 mag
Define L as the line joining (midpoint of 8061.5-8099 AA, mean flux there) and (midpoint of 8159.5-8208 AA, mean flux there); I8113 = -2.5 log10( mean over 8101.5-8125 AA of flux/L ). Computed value 0.02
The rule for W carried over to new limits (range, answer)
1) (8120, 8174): 5.35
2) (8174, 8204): 5.37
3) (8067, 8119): 5.2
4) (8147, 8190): 5.44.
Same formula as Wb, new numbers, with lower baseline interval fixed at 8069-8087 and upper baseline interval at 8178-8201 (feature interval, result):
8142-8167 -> -0.01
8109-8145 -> 0.02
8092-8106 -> 0.04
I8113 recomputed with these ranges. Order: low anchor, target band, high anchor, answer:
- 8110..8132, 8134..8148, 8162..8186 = 0.01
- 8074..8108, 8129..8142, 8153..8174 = 0.03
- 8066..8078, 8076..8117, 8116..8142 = -0.01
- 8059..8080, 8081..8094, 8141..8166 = -0.02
